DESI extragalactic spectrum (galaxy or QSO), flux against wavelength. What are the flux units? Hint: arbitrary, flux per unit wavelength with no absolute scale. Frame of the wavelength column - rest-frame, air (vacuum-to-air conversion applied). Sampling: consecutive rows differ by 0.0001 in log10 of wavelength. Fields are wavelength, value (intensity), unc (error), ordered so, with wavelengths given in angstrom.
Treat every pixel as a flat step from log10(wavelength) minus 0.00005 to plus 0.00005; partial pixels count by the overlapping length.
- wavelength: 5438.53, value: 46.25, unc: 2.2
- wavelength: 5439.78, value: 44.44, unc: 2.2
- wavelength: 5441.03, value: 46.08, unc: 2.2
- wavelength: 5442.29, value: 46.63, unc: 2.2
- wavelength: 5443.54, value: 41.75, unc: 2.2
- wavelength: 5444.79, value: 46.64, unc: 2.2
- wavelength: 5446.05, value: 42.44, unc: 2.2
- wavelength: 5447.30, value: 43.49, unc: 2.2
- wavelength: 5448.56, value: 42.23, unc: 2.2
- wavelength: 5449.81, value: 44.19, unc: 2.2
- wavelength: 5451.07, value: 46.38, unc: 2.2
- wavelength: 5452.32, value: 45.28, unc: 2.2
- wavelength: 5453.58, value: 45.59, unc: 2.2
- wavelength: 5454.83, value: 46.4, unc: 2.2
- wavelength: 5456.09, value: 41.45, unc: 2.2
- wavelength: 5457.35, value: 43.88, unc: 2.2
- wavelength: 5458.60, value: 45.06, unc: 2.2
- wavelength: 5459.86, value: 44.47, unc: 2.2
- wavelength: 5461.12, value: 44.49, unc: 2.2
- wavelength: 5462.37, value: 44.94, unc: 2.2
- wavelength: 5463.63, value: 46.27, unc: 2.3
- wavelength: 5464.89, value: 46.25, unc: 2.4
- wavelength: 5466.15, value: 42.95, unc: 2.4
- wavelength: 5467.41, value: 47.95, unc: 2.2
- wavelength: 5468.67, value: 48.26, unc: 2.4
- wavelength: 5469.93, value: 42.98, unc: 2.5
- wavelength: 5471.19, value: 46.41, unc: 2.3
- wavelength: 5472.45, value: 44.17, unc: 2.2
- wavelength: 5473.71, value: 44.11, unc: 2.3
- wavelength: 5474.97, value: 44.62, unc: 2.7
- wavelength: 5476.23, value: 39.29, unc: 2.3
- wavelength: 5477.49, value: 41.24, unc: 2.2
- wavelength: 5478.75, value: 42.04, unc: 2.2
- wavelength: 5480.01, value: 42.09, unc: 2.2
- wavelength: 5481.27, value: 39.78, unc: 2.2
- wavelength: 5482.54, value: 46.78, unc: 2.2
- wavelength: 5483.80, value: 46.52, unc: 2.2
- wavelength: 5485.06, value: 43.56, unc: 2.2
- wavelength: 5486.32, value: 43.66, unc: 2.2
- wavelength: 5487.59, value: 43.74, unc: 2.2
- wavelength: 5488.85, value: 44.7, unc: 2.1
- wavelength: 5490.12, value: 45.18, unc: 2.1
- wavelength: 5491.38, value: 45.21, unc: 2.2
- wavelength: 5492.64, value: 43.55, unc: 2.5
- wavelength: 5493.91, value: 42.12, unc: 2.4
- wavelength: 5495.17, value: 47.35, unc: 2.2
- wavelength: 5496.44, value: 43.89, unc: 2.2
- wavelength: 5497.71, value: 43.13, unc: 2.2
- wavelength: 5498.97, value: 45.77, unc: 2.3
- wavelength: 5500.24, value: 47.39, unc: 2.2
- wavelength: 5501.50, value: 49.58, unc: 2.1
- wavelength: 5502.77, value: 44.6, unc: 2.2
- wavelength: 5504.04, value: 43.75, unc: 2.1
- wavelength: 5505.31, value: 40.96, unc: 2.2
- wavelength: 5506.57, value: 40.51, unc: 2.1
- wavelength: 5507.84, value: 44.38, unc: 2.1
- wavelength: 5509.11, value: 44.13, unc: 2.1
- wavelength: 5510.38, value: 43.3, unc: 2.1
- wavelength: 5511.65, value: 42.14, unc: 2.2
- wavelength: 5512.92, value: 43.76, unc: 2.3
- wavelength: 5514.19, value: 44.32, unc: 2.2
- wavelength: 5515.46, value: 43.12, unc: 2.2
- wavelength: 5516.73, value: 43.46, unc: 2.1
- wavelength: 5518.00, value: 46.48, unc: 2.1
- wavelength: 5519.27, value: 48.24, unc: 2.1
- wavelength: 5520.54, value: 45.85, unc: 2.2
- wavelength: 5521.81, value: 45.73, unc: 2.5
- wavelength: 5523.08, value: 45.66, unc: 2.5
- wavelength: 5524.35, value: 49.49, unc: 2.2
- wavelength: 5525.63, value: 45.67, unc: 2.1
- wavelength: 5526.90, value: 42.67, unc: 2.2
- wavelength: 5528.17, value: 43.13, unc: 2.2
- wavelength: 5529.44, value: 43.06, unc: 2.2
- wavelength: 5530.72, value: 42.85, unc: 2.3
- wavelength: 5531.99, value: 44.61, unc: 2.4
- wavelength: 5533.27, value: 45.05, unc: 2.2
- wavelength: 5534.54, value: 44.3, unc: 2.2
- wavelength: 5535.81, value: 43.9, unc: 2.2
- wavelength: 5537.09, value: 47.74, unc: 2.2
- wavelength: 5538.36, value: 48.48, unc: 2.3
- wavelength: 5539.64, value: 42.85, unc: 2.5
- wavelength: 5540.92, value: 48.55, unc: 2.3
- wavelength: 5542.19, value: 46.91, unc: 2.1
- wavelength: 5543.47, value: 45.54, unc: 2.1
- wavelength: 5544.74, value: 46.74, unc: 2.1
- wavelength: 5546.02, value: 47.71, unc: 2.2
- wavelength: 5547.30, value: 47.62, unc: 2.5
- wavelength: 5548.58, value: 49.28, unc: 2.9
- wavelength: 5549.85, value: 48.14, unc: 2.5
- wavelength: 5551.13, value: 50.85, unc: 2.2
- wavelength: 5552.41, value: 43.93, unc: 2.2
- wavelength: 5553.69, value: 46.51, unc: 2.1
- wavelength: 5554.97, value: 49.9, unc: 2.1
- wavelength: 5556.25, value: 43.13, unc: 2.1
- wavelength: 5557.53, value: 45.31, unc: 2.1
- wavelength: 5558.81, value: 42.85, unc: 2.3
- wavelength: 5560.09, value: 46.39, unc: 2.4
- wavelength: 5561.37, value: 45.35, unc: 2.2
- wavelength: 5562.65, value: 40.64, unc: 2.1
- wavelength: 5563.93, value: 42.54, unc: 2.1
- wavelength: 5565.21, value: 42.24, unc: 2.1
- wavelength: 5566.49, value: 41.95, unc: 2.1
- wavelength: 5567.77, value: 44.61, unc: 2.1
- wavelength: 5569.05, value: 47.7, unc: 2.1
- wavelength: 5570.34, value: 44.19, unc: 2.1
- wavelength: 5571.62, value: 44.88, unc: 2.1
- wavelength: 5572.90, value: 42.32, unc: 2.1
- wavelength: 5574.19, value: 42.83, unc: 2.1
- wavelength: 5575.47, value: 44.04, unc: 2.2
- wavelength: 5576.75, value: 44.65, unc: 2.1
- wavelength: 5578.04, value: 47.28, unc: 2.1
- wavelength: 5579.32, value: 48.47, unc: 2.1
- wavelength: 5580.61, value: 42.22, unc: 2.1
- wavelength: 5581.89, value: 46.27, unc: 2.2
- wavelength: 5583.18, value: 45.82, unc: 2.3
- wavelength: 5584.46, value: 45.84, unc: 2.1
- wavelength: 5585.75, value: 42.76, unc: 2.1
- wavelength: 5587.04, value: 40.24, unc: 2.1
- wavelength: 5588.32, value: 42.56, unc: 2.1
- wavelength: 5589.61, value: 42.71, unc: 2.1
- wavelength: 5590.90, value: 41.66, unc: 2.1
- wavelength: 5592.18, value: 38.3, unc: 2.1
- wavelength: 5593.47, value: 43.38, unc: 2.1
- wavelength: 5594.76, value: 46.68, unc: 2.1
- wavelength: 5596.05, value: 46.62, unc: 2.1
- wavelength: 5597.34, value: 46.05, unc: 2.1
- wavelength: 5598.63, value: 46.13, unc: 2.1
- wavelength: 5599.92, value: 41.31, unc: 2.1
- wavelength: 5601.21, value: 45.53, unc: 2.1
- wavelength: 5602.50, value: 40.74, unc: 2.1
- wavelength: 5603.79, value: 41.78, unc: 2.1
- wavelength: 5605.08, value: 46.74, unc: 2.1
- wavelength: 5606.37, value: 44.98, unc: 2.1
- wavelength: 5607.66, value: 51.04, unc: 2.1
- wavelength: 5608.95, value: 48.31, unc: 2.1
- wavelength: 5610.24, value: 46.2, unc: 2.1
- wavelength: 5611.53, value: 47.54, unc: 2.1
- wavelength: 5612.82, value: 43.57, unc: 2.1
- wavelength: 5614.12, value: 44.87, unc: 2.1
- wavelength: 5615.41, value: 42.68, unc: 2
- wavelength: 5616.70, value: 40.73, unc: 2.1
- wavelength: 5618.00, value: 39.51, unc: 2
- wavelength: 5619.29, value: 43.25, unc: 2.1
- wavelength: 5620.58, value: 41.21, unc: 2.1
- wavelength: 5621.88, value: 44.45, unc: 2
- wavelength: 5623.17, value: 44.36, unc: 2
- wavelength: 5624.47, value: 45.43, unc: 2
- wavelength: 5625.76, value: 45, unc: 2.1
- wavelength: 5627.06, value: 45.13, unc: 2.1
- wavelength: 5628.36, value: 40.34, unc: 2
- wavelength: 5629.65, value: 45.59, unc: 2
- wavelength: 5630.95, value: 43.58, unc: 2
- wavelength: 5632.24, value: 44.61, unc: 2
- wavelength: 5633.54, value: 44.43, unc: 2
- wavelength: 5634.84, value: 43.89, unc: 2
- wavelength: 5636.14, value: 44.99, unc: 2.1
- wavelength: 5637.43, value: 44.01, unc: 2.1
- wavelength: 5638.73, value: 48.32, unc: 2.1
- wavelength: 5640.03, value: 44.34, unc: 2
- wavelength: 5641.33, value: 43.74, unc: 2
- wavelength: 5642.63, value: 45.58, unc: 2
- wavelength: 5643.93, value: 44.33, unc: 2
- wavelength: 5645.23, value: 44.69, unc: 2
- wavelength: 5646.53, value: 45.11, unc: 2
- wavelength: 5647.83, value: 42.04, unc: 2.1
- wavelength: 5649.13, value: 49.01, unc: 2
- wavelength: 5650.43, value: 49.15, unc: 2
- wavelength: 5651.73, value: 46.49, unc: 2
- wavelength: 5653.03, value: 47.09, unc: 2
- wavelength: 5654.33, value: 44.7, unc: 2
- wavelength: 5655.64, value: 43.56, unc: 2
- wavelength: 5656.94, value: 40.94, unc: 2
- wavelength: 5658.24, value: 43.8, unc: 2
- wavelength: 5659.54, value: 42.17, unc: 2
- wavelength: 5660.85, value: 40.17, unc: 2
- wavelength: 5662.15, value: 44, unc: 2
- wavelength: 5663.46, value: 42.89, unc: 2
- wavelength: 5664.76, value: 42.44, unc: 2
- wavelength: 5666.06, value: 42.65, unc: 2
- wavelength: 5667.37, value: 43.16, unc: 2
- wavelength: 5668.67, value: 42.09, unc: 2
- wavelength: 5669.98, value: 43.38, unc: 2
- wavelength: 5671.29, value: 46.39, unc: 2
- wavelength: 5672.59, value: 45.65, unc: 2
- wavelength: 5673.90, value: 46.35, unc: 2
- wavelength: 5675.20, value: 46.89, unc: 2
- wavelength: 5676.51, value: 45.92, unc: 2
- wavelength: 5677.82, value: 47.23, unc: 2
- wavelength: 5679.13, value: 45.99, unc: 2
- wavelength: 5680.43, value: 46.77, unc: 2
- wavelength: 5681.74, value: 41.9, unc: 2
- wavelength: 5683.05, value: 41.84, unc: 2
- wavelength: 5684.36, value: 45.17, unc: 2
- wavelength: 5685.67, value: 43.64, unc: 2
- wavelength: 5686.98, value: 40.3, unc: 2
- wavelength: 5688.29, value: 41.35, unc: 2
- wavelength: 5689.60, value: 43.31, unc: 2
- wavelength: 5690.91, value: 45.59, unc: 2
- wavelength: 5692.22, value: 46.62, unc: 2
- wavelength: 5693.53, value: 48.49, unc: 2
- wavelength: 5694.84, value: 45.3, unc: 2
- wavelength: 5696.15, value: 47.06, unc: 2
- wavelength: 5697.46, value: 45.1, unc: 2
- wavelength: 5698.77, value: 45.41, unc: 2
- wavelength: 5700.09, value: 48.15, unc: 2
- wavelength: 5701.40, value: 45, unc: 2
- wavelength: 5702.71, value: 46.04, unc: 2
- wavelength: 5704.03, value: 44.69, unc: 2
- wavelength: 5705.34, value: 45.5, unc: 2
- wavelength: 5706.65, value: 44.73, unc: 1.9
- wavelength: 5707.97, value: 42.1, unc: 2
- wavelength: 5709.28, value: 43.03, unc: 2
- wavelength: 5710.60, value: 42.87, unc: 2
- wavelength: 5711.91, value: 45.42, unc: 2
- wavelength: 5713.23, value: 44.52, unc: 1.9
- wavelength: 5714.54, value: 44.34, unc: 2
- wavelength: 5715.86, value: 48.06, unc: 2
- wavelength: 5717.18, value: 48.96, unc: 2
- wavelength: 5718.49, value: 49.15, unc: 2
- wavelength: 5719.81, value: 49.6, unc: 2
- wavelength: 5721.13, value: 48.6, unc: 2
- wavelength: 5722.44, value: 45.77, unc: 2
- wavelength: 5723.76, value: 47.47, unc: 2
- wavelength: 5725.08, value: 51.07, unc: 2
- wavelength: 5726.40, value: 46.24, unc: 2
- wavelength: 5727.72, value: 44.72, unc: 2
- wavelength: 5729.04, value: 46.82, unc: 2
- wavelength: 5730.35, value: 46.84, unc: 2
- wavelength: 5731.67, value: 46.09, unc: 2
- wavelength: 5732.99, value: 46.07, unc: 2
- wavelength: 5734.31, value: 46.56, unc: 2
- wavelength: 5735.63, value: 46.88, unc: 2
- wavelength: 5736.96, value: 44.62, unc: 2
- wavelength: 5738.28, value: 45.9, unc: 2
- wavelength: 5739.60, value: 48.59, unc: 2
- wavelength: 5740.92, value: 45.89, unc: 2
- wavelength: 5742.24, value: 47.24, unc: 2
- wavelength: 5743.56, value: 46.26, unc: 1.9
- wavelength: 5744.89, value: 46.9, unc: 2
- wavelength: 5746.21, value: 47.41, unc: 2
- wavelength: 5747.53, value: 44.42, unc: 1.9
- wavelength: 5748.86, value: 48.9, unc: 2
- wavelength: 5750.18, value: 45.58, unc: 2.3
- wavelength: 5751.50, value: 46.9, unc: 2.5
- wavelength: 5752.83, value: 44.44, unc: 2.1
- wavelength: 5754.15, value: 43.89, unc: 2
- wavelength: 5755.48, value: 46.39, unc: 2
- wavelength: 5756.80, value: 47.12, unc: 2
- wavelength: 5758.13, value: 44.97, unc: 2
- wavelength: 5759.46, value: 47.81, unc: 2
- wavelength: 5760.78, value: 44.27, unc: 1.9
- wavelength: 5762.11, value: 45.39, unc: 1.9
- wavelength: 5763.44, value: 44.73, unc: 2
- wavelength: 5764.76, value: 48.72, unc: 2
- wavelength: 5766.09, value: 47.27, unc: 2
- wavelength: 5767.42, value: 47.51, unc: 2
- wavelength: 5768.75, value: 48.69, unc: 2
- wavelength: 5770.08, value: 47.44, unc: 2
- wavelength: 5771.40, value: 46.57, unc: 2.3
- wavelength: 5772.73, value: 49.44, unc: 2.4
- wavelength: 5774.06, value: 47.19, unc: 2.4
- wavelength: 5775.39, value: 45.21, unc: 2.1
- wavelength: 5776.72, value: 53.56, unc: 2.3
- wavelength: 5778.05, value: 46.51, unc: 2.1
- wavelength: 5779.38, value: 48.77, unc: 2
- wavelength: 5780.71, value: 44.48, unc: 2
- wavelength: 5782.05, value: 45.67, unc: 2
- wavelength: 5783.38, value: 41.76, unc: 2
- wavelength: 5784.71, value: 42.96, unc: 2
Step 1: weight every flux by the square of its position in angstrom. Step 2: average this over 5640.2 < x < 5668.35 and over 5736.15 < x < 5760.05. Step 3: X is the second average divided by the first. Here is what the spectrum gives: 1.1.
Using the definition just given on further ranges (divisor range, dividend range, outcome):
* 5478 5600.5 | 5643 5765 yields 1.08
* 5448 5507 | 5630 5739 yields 1.10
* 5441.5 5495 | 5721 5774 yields 1.16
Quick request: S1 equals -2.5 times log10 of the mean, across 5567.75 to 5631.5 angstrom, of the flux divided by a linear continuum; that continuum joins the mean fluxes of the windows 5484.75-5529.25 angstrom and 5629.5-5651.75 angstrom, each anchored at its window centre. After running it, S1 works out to 0.02 mag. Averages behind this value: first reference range 44.6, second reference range 45.2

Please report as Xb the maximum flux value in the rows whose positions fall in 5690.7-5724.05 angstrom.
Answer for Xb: 49.6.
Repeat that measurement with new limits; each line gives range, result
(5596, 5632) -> 51.04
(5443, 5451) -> 46.64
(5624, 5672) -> 49.15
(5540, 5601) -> 50.85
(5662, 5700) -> 48.49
